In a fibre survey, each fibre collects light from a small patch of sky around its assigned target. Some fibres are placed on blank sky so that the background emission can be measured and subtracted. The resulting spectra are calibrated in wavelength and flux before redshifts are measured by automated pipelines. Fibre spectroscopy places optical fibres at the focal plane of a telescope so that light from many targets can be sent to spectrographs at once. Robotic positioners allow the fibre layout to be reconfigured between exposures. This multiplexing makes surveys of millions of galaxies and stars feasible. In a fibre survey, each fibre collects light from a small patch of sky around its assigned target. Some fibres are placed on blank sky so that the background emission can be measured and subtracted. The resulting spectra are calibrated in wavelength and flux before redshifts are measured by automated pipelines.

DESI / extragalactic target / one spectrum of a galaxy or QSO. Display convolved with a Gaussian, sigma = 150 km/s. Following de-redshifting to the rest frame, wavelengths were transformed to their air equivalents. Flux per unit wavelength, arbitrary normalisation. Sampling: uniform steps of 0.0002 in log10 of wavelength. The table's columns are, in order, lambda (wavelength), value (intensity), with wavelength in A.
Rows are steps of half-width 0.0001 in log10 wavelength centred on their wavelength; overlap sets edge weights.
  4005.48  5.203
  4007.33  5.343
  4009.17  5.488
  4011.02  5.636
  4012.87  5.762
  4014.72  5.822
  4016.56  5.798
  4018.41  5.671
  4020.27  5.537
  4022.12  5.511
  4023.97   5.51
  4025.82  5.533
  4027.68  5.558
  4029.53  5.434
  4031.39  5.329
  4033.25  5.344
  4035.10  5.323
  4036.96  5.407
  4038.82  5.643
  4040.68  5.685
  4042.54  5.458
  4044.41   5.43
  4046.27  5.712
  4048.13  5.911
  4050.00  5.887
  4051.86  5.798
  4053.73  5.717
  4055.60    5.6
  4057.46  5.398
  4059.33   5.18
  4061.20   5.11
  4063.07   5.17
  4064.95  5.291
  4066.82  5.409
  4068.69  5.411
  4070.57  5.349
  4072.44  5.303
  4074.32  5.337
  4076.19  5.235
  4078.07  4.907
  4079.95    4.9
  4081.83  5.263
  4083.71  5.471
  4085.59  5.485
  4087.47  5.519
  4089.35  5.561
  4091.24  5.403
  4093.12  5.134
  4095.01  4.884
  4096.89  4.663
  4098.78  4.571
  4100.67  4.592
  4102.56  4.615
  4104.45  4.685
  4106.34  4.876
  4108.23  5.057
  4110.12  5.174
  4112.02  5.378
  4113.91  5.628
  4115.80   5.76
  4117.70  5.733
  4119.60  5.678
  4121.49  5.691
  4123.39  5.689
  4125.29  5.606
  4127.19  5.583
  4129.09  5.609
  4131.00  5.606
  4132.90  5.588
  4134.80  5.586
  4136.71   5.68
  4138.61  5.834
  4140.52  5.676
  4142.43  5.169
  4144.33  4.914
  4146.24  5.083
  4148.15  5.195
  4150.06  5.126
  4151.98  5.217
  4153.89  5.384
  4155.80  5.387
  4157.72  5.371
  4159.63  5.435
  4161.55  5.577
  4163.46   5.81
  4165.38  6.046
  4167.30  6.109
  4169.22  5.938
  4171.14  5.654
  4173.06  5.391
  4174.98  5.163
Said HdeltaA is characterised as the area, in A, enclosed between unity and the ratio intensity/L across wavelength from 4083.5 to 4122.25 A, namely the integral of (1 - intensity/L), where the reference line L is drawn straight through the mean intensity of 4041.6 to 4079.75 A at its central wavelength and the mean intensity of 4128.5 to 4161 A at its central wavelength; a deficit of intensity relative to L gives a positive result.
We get 1.4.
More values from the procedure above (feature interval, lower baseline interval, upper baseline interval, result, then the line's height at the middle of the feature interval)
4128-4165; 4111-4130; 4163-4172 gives 2.2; 5.79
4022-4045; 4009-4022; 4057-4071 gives 0.2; 5.53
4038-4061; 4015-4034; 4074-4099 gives -0.9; 5.39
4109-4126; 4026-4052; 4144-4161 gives -0.8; 5.35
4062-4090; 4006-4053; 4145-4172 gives 1.3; 5.56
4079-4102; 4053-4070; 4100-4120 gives 0.7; 5.26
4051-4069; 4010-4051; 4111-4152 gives 0.5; 5.56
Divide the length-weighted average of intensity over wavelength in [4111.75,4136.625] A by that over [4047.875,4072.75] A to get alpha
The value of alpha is 1.0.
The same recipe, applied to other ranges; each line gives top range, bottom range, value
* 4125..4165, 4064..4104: 1.06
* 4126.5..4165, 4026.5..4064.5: 0.99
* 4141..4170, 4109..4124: 0.98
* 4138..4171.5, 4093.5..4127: 1.06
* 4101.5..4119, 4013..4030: 0.93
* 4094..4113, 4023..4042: 0.89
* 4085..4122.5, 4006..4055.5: 0.93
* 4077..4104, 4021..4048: 0.92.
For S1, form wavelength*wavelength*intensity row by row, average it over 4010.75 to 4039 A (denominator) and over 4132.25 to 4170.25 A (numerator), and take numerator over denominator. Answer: 1.06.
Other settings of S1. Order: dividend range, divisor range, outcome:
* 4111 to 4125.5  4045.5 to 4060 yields 1.03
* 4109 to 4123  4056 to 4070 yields 1.08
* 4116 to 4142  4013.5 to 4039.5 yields 1.07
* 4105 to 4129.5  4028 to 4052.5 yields 1.02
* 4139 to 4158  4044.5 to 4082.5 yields 1.02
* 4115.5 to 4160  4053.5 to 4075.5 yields 1.06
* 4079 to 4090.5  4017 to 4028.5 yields 1.00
